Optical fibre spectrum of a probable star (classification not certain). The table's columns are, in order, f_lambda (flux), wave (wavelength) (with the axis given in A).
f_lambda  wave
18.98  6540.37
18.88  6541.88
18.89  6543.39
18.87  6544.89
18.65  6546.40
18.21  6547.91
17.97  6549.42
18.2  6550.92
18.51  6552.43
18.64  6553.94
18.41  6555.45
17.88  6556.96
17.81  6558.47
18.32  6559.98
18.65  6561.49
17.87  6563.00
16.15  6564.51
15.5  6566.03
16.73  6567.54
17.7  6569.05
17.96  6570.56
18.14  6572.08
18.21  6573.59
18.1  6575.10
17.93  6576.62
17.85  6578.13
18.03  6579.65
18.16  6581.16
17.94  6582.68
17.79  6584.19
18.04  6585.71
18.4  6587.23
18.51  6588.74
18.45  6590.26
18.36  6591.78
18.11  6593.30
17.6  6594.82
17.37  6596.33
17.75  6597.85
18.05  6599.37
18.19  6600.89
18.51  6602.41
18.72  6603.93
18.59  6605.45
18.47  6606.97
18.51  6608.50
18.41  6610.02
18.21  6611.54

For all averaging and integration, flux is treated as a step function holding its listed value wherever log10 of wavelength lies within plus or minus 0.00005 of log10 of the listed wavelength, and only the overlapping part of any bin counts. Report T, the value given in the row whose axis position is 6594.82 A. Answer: 17.6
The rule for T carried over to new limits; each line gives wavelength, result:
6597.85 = 17.75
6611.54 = 18.21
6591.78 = 18.36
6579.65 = 18.03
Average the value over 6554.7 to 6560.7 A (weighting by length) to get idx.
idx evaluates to 18.1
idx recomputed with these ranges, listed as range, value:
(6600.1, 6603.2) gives 18.4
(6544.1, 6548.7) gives 18.6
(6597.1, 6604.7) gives 18.2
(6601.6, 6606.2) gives 18.6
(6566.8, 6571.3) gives 17.5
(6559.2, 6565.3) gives 17.7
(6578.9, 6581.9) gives 18.1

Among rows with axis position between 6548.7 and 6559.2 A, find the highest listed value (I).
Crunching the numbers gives 18.64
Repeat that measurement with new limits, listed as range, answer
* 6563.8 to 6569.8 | 17.7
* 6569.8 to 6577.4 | 18.21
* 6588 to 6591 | 18.51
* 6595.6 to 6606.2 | 18.72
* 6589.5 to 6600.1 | 18.45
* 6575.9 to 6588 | 18.4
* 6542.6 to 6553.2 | 18.89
